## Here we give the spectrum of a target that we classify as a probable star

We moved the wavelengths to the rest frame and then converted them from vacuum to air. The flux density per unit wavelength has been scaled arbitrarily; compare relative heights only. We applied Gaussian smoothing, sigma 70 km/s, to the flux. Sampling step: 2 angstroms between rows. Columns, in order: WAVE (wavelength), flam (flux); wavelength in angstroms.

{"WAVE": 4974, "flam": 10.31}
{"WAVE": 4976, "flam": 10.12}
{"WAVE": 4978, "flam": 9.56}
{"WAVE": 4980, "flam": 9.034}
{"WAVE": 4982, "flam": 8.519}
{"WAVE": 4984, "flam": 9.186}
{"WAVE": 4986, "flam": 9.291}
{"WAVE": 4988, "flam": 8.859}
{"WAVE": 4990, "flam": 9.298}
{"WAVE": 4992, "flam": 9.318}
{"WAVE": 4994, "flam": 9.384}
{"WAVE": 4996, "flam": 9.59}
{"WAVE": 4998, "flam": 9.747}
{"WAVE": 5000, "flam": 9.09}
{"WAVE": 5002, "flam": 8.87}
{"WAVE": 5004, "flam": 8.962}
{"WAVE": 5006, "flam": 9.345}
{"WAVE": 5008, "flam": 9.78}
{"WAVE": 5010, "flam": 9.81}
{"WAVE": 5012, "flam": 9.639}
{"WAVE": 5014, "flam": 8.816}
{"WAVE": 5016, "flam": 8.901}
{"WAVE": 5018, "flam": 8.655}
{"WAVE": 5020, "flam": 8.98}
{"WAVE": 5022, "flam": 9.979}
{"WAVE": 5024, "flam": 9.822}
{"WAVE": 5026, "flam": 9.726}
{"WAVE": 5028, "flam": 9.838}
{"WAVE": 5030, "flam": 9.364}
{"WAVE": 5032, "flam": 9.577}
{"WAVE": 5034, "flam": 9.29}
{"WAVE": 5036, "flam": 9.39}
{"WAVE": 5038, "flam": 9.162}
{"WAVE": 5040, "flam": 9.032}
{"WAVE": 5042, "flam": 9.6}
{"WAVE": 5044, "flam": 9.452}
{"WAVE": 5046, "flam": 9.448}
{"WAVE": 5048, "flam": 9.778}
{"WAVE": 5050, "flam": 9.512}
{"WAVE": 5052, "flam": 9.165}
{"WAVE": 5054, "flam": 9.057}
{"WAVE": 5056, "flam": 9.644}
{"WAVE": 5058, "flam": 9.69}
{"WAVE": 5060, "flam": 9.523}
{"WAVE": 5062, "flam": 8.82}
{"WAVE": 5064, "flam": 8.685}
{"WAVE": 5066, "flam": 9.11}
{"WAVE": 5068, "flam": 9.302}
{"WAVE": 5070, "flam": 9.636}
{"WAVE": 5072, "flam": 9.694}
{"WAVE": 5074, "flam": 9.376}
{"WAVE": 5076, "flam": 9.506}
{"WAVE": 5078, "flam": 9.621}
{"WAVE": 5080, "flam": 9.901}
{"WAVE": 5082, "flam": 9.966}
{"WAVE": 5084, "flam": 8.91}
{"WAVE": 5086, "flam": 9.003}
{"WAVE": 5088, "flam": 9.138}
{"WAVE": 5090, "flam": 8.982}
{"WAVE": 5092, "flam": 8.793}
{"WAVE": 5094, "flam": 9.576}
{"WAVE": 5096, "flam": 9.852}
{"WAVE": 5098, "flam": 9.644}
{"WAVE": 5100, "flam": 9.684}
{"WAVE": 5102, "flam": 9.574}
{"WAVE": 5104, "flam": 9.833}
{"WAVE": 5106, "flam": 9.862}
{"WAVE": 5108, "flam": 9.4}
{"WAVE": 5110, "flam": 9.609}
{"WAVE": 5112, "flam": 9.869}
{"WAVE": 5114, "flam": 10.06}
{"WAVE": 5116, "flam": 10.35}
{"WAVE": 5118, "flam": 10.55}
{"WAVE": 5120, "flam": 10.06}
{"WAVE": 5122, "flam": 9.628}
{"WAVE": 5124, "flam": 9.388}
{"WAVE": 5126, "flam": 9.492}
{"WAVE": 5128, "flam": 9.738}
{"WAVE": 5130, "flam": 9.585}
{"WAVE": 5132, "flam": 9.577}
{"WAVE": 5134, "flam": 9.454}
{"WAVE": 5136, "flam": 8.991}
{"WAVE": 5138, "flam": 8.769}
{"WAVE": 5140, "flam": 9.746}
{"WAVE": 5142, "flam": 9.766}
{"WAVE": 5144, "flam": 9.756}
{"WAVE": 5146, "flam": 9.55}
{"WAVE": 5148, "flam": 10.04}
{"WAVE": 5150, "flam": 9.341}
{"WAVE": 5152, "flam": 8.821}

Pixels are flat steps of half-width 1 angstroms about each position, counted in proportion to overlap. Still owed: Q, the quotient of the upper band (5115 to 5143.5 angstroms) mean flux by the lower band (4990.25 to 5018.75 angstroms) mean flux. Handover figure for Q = 1.0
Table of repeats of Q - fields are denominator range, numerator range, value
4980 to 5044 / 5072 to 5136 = 1.03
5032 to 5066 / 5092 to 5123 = 1.05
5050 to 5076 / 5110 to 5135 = 1.05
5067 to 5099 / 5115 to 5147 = 1.02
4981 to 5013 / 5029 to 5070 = 1.00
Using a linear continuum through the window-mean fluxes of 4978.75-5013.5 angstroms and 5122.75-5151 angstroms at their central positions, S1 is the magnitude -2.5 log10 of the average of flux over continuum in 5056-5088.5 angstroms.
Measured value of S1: 0.003 mag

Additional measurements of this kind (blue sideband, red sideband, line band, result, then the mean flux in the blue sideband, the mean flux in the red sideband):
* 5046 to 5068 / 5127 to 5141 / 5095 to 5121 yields -0.06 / 9.31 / 9.41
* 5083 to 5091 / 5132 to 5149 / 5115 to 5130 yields -0.06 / 9.01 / 9.51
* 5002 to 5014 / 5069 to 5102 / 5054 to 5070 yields 0.02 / 9.4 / 9.46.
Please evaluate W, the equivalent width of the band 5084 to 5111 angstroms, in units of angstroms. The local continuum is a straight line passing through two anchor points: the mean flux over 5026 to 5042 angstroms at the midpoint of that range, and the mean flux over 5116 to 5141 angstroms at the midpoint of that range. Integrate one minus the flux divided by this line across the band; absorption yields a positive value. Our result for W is 0.3 angstroms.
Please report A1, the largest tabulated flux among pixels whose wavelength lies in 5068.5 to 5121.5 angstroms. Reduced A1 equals 10.55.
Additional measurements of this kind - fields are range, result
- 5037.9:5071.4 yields 9.778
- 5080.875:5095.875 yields 9.966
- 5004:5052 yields 9.979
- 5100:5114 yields 10.06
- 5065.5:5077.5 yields 9.694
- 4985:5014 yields 9.81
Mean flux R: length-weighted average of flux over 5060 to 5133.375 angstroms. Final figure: 9.55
